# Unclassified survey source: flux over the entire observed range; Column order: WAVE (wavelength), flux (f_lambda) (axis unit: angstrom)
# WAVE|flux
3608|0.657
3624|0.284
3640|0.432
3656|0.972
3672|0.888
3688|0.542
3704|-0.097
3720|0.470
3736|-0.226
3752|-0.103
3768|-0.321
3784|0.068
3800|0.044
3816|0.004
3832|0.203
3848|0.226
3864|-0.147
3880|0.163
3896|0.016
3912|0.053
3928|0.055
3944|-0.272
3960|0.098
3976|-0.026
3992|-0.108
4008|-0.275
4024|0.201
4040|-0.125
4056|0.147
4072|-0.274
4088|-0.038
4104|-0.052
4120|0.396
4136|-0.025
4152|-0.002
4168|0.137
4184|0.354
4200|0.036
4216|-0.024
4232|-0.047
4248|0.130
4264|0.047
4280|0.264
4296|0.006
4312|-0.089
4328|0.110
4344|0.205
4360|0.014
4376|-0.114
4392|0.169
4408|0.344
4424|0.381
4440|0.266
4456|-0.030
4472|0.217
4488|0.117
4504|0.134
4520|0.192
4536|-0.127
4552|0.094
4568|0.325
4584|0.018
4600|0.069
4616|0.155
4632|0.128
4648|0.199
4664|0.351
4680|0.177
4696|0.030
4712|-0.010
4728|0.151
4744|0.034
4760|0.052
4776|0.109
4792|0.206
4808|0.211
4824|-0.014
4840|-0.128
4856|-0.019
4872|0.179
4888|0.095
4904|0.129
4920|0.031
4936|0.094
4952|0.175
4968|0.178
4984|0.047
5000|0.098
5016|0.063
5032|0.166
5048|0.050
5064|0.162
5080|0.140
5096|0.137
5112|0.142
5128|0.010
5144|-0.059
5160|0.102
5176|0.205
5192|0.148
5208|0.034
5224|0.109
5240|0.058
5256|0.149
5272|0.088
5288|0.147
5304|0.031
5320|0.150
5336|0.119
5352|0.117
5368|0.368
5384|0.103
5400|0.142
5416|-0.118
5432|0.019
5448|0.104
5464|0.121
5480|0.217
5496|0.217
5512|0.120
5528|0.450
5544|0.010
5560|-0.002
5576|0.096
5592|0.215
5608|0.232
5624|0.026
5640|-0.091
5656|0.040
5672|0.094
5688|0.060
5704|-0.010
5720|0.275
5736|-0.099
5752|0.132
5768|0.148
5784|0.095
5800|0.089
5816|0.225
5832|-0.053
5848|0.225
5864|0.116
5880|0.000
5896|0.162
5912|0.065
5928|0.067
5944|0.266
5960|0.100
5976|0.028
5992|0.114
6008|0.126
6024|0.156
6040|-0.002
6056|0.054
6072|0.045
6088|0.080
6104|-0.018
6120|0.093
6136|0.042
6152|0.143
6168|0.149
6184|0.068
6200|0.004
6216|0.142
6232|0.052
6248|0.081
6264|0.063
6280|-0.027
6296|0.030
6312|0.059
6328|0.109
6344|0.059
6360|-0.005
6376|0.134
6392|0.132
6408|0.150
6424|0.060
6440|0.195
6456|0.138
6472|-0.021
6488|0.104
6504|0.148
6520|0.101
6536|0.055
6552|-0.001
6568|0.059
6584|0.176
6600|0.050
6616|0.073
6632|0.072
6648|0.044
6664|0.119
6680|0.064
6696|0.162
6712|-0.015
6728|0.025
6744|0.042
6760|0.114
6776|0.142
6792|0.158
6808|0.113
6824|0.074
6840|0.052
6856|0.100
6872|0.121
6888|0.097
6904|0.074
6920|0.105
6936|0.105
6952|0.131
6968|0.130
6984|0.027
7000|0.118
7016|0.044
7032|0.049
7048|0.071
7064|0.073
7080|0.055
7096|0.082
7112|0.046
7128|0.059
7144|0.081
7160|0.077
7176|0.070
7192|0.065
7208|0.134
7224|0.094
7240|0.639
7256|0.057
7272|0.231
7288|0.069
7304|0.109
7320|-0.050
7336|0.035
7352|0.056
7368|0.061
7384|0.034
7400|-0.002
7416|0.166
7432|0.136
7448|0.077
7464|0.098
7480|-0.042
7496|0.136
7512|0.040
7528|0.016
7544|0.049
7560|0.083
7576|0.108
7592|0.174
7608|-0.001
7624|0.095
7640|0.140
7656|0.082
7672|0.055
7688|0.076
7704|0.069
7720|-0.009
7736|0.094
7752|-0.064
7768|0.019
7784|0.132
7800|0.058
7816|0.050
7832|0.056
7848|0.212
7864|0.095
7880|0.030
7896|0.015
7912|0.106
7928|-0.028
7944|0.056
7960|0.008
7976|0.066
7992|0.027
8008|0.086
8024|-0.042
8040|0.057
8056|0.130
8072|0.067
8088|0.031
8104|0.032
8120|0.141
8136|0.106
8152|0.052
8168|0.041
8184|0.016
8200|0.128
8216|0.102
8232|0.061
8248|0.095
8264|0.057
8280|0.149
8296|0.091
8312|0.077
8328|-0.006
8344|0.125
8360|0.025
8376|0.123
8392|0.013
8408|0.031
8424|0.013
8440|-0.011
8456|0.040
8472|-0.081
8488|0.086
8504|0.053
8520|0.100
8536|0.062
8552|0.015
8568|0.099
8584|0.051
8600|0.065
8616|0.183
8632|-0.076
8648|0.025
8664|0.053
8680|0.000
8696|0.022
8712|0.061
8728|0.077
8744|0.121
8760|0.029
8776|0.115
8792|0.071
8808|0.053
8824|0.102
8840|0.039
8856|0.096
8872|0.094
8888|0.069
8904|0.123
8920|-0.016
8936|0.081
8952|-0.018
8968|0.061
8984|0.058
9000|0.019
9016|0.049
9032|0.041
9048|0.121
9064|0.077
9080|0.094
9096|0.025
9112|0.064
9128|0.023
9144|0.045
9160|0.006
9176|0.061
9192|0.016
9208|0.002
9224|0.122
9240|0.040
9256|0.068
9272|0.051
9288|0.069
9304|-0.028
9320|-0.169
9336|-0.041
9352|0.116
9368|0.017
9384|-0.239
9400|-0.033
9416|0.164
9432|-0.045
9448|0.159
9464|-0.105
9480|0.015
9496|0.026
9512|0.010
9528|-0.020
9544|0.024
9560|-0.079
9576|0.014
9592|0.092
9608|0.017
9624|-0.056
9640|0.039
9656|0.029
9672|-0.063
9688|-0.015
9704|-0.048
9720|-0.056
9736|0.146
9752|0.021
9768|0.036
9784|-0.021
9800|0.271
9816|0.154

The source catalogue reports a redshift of 0.10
